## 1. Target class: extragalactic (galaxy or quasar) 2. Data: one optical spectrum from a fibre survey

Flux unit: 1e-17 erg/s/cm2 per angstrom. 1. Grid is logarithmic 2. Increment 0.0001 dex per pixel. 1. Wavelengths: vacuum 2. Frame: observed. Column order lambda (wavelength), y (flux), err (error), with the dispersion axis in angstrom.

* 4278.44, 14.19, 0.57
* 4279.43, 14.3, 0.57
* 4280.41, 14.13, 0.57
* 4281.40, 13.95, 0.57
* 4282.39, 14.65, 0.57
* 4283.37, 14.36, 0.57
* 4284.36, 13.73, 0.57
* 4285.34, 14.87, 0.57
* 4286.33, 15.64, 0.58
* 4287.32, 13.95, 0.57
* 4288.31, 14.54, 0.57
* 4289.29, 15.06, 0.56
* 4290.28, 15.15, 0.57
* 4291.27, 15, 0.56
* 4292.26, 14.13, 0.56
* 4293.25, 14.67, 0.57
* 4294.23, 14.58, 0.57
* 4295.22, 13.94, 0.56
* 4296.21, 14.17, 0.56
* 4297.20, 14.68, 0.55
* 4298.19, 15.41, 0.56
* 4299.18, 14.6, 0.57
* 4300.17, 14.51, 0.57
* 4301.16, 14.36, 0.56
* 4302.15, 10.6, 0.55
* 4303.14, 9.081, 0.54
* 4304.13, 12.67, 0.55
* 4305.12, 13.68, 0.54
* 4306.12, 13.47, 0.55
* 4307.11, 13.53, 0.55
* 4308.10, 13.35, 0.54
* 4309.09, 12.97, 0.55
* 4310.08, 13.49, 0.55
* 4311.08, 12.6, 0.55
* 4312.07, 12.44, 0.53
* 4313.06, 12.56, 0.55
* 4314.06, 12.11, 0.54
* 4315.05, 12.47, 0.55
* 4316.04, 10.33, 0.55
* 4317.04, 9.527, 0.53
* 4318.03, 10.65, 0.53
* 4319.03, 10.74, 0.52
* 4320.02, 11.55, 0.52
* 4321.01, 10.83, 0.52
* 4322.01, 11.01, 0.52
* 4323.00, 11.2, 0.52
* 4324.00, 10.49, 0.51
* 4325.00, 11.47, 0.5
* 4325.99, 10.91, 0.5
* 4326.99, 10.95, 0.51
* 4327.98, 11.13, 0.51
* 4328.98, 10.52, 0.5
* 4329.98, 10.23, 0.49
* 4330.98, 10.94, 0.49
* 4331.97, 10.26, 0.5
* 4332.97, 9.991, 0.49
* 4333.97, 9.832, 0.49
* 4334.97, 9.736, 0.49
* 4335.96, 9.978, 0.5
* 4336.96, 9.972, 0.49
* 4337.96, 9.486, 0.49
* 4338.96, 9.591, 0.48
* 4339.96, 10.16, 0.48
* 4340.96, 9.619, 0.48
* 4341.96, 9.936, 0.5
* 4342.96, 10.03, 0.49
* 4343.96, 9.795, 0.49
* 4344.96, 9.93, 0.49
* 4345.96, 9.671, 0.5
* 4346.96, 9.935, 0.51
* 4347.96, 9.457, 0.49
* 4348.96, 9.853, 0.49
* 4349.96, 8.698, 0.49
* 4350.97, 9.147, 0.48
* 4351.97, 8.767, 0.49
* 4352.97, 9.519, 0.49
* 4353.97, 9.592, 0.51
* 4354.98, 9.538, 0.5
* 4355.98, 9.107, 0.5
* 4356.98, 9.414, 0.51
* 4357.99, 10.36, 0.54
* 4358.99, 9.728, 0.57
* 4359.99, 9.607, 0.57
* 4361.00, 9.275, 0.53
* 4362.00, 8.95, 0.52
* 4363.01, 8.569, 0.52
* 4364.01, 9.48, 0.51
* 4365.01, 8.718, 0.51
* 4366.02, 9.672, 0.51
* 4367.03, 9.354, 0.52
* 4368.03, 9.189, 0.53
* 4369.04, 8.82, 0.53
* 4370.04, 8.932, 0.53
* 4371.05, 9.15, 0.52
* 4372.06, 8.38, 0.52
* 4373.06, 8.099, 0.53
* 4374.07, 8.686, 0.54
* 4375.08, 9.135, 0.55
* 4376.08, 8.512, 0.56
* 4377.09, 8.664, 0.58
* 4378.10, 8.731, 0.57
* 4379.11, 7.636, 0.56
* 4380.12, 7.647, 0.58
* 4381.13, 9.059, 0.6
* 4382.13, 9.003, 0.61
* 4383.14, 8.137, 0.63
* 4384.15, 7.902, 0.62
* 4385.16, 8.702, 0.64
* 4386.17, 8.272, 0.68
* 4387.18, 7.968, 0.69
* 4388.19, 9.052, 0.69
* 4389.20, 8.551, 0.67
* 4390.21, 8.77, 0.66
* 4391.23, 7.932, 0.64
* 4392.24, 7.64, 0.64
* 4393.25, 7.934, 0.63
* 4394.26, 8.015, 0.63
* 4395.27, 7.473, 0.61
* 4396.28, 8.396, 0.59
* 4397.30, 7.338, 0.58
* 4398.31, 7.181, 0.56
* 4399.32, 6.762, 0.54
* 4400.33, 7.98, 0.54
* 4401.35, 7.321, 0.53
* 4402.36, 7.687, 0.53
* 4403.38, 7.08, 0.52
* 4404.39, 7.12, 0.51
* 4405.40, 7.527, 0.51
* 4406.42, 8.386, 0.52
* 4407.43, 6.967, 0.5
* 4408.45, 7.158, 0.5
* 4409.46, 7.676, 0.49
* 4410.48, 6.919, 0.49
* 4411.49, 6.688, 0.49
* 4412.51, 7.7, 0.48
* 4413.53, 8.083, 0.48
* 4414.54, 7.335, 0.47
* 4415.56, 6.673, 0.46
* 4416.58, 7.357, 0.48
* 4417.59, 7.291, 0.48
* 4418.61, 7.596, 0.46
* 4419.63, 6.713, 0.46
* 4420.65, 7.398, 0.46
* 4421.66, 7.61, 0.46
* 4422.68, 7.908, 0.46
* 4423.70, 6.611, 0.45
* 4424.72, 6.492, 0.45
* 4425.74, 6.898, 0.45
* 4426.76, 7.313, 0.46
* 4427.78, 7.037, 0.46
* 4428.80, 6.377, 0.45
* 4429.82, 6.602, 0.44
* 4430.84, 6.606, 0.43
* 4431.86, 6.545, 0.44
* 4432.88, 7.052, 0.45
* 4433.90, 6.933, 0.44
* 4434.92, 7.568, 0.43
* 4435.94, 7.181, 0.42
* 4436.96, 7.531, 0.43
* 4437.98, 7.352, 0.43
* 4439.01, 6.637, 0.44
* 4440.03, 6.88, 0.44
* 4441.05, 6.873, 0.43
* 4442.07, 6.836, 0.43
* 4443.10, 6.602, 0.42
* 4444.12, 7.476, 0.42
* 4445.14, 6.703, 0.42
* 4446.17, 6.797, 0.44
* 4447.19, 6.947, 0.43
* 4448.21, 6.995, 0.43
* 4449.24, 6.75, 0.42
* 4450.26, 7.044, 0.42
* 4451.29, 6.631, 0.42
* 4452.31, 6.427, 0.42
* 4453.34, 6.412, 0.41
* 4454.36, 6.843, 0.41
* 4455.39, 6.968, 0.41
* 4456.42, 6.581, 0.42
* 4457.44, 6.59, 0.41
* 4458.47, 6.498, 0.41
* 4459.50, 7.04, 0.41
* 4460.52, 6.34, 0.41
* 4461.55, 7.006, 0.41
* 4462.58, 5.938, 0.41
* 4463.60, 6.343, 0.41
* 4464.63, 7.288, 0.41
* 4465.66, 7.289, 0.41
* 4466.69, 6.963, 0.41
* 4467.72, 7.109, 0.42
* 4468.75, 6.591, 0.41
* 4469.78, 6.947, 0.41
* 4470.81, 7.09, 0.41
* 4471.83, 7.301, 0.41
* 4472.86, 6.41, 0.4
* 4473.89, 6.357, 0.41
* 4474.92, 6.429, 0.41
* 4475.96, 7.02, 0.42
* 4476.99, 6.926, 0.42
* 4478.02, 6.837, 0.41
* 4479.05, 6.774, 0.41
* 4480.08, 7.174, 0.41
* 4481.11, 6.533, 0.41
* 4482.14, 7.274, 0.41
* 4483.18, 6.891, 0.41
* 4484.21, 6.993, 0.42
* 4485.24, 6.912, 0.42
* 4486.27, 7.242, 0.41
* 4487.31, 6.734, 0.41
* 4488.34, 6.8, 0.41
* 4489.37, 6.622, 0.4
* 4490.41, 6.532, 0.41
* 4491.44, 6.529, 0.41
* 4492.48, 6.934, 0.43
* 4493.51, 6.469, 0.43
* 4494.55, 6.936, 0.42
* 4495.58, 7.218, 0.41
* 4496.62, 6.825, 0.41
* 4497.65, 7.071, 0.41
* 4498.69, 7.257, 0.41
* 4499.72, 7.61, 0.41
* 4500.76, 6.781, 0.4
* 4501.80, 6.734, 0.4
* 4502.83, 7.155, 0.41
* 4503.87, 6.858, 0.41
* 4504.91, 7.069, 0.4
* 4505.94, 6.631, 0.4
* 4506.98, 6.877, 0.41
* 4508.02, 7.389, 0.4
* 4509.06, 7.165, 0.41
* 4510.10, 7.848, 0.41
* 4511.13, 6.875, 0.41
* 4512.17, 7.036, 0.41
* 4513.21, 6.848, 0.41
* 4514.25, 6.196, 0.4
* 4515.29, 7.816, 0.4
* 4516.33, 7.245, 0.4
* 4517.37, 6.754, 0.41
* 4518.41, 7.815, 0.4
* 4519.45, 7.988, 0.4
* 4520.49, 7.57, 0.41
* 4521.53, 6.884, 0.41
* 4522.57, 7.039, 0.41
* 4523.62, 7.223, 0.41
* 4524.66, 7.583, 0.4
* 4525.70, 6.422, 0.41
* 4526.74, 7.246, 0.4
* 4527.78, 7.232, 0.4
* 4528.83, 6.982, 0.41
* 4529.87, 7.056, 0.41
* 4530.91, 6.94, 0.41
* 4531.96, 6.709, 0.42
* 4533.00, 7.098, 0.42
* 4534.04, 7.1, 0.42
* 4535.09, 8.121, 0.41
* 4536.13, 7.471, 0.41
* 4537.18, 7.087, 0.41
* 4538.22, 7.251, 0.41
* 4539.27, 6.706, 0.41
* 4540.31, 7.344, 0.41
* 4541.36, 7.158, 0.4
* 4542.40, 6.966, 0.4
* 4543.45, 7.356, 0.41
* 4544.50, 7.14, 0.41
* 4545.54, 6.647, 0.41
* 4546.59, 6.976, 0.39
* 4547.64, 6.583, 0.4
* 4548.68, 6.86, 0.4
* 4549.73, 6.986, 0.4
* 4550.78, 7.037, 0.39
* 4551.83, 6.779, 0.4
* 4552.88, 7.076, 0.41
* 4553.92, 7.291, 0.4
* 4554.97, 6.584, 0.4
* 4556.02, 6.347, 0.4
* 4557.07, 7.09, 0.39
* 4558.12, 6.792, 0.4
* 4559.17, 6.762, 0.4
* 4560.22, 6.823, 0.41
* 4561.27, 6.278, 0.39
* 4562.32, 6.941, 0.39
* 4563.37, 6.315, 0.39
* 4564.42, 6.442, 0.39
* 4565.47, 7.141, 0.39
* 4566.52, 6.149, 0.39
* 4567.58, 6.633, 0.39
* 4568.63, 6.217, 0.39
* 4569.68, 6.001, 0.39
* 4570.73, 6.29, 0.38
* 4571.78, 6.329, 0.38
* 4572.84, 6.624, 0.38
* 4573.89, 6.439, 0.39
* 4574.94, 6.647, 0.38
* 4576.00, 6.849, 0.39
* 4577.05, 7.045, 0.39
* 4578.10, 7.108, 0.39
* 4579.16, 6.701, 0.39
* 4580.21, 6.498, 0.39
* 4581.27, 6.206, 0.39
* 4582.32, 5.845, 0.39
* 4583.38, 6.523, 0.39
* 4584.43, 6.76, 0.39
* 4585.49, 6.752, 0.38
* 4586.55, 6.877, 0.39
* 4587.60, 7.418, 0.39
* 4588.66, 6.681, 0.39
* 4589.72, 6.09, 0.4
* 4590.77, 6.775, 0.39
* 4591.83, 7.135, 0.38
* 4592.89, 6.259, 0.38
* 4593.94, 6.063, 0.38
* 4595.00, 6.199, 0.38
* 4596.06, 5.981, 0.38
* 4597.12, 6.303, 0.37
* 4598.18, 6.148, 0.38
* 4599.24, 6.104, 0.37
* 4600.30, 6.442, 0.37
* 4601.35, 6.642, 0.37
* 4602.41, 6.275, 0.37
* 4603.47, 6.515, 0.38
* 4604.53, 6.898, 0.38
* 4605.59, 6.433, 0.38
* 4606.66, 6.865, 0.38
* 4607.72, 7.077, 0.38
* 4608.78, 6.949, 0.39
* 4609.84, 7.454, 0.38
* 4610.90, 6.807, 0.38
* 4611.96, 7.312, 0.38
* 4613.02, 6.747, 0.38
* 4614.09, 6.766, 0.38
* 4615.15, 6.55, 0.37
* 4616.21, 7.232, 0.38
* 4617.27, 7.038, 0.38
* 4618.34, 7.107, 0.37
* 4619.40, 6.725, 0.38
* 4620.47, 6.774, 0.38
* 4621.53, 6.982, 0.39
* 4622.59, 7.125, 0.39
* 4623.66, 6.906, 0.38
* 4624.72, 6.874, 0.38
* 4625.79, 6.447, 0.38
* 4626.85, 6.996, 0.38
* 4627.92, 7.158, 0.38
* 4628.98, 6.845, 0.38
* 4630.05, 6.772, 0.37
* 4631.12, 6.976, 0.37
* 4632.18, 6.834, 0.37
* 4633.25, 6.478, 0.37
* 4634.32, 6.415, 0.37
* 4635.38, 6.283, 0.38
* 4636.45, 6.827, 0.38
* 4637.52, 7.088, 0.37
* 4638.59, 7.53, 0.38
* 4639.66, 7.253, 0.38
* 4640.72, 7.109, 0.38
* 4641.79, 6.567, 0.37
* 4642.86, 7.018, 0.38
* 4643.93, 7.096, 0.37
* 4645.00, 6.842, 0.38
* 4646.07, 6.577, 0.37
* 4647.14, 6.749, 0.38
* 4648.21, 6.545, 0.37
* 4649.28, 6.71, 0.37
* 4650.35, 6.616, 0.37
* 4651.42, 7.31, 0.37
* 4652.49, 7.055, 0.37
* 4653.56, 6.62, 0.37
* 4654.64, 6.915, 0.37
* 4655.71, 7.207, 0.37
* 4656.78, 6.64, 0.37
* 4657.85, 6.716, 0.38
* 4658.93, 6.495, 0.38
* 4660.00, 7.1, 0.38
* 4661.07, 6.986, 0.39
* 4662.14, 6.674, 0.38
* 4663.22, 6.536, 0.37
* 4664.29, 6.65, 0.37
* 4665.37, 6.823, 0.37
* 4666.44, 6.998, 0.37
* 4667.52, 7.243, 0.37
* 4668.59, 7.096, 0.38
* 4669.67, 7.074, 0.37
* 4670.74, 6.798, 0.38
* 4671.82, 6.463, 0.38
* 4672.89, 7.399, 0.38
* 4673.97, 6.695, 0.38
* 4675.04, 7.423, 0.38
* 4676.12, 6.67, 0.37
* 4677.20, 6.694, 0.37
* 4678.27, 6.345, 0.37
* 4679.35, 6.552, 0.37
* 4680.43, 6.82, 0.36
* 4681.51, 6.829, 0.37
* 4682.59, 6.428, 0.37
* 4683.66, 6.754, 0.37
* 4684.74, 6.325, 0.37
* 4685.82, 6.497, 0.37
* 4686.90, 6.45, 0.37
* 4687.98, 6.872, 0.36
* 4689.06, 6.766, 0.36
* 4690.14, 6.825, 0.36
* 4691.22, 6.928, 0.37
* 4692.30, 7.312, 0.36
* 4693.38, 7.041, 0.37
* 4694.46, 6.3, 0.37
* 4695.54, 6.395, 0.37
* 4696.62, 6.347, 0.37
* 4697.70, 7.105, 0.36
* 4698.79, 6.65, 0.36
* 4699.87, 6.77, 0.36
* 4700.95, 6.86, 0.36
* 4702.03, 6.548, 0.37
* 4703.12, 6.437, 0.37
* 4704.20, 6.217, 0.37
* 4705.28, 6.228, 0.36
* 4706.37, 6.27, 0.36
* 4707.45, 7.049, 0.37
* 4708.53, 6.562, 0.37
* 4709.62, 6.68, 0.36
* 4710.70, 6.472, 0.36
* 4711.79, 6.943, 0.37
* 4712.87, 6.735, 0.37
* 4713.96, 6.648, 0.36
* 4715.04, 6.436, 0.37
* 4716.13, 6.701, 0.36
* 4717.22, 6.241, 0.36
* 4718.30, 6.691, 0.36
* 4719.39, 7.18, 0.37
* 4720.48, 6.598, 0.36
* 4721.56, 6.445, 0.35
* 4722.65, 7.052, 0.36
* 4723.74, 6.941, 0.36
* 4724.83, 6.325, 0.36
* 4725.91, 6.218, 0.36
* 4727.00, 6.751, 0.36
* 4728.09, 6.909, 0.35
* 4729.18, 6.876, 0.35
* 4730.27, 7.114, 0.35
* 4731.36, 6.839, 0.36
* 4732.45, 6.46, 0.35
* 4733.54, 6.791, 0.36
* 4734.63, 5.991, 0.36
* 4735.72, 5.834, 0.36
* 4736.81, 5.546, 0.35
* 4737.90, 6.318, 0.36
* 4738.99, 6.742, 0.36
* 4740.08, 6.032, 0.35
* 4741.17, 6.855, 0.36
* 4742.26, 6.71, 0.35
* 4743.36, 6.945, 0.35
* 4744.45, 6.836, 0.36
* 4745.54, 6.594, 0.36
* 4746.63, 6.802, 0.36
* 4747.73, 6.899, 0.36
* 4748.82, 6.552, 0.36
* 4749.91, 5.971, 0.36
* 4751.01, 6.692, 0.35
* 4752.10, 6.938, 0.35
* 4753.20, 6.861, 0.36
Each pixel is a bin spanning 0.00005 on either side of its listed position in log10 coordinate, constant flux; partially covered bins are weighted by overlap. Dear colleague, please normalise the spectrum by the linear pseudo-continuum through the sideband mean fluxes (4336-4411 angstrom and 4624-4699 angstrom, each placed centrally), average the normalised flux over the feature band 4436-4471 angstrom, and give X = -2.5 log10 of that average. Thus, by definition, 0.19 mag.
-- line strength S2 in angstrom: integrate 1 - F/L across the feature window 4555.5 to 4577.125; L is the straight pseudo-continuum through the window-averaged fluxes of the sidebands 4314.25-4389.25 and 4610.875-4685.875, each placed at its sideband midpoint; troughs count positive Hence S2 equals 2.9 angstrom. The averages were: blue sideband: 9.59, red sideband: 6.84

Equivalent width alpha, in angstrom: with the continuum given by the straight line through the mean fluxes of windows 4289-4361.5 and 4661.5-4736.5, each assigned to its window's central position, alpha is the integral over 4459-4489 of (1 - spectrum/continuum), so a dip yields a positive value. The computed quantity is 8.32 angstrom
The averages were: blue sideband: 11.3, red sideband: 6.69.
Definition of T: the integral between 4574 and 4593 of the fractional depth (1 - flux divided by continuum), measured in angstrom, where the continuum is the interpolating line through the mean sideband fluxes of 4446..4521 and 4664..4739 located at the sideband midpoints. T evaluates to 0.3 angstrom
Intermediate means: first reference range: 6.92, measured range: 6.68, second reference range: 6.67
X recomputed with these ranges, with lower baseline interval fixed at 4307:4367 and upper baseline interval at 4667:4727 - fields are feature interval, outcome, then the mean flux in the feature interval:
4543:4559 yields 0.185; 6.9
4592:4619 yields 0.148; 6.65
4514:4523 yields 0.168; 7.29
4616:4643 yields 0.075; 6.89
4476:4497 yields 0.275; 6.86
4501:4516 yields 0.220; 7.03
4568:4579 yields 0.208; 6.56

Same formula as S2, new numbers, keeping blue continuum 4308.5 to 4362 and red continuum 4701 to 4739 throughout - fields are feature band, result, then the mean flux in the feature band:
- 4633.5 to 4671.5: 1.99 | 6.86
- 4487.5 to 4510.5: 4.72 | 6.96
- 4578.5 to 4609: 5.03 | 6.53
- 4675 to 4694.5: 0.55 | 6.72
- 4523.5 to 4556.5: 5.19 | 7.04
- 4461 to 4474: 3.21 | 6.83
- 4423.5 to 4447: 6.20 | 6.91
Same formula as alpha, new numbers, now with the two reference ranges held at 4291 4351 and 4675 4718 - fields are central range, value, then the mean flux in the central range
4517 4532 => 2.86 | 7.18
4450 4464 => 4.51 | 6.61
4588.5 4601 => 2.55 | 6.35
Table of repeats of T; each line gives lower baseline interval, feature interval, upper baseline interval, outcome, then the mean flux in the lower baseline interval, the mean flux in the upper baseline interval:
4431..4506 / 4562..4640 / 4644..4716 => 1.17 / 6.87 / 6.74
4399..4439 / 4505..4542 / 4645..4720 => -0.77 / 7.2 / 6.73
